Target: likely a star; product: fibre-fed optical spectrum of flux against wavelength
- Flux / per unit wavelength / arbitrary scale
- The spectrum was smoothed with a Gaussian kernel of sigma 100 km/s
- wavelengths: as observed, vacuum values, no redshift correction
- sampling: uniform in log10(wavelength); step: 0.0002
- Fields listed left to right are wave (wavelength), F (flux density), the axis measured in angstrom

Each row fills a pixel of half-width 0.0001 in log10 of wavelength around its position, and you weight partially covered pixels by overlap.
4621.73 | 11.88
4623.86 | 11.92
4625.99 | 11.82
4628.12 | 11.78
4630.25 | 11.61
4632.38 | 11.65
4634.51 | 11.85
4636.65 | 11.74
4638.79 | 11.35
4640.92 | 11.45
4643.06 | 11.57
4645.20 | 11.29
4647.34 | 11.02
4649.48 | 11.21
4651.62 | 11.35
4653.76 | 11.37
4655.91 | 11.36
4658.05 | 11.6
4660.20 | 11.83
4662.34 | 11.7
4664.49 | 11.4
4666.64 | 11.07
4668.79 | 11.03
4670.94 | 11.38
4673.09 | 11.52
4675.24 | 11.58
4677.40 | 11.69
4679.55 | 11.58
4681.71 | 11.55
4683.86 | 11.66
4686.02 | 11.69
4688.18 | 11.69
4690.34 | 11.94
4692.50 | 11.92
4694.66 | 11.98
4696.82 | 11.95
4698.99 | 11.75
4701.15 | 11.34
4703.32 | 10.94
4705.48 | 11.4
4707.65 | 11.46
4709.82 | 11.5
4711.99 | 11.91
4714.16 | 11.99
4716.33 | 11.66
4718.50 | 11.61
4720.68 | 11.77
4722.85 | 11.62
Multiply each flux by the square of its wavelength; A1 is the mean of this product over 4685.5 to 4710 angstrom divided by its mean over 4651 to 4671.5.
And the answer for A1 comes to 1.04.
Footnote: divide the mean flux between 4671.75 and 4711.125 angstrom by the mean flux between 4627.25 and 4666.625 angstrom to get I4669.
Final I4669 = 1.0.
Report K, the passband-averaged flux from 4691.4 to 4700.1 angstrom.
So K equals 11.9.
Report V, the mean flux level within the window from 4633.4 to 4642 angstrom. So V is 11.6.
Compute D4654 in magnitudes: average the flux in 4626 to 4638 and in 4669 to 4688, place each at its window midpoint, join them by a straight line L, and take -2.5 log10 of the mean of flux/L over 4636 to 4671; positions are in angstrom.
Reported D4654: 0.02 mag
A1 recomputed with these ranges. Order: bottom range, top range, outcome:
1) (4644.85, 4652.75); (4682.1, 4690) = 1.06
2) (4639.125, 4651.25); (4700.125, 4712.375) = 1.03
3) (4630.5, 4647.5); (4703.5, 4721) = 1.04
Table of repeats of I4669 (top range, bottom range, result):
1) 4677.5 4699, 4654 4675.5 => 1.03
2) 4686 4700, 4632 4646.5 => 1.03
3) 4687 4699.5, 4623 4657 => 1.03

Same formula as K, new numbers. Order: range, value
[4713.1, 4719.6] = 11.7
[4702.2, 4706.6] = 11.2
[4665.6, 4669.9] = 11.1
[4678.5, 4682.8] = 11.6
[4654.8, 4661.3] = 11.6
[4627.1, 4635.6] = 11.7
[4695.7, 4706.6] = 11.5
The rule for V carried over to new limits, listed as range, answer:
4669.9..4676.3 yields 11.5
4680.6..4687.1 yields 11.6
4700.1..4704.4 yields 11.1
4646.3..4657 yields 11.3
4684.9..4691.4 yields 11.8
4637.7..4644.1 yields 11.5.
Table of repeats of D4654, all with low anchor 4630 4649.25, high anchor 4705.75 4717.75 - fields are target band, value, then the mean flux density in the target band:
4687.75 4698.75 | -0.024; 11.9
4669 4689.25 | 0.002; 11.6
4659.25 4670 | 0.014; 11.4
